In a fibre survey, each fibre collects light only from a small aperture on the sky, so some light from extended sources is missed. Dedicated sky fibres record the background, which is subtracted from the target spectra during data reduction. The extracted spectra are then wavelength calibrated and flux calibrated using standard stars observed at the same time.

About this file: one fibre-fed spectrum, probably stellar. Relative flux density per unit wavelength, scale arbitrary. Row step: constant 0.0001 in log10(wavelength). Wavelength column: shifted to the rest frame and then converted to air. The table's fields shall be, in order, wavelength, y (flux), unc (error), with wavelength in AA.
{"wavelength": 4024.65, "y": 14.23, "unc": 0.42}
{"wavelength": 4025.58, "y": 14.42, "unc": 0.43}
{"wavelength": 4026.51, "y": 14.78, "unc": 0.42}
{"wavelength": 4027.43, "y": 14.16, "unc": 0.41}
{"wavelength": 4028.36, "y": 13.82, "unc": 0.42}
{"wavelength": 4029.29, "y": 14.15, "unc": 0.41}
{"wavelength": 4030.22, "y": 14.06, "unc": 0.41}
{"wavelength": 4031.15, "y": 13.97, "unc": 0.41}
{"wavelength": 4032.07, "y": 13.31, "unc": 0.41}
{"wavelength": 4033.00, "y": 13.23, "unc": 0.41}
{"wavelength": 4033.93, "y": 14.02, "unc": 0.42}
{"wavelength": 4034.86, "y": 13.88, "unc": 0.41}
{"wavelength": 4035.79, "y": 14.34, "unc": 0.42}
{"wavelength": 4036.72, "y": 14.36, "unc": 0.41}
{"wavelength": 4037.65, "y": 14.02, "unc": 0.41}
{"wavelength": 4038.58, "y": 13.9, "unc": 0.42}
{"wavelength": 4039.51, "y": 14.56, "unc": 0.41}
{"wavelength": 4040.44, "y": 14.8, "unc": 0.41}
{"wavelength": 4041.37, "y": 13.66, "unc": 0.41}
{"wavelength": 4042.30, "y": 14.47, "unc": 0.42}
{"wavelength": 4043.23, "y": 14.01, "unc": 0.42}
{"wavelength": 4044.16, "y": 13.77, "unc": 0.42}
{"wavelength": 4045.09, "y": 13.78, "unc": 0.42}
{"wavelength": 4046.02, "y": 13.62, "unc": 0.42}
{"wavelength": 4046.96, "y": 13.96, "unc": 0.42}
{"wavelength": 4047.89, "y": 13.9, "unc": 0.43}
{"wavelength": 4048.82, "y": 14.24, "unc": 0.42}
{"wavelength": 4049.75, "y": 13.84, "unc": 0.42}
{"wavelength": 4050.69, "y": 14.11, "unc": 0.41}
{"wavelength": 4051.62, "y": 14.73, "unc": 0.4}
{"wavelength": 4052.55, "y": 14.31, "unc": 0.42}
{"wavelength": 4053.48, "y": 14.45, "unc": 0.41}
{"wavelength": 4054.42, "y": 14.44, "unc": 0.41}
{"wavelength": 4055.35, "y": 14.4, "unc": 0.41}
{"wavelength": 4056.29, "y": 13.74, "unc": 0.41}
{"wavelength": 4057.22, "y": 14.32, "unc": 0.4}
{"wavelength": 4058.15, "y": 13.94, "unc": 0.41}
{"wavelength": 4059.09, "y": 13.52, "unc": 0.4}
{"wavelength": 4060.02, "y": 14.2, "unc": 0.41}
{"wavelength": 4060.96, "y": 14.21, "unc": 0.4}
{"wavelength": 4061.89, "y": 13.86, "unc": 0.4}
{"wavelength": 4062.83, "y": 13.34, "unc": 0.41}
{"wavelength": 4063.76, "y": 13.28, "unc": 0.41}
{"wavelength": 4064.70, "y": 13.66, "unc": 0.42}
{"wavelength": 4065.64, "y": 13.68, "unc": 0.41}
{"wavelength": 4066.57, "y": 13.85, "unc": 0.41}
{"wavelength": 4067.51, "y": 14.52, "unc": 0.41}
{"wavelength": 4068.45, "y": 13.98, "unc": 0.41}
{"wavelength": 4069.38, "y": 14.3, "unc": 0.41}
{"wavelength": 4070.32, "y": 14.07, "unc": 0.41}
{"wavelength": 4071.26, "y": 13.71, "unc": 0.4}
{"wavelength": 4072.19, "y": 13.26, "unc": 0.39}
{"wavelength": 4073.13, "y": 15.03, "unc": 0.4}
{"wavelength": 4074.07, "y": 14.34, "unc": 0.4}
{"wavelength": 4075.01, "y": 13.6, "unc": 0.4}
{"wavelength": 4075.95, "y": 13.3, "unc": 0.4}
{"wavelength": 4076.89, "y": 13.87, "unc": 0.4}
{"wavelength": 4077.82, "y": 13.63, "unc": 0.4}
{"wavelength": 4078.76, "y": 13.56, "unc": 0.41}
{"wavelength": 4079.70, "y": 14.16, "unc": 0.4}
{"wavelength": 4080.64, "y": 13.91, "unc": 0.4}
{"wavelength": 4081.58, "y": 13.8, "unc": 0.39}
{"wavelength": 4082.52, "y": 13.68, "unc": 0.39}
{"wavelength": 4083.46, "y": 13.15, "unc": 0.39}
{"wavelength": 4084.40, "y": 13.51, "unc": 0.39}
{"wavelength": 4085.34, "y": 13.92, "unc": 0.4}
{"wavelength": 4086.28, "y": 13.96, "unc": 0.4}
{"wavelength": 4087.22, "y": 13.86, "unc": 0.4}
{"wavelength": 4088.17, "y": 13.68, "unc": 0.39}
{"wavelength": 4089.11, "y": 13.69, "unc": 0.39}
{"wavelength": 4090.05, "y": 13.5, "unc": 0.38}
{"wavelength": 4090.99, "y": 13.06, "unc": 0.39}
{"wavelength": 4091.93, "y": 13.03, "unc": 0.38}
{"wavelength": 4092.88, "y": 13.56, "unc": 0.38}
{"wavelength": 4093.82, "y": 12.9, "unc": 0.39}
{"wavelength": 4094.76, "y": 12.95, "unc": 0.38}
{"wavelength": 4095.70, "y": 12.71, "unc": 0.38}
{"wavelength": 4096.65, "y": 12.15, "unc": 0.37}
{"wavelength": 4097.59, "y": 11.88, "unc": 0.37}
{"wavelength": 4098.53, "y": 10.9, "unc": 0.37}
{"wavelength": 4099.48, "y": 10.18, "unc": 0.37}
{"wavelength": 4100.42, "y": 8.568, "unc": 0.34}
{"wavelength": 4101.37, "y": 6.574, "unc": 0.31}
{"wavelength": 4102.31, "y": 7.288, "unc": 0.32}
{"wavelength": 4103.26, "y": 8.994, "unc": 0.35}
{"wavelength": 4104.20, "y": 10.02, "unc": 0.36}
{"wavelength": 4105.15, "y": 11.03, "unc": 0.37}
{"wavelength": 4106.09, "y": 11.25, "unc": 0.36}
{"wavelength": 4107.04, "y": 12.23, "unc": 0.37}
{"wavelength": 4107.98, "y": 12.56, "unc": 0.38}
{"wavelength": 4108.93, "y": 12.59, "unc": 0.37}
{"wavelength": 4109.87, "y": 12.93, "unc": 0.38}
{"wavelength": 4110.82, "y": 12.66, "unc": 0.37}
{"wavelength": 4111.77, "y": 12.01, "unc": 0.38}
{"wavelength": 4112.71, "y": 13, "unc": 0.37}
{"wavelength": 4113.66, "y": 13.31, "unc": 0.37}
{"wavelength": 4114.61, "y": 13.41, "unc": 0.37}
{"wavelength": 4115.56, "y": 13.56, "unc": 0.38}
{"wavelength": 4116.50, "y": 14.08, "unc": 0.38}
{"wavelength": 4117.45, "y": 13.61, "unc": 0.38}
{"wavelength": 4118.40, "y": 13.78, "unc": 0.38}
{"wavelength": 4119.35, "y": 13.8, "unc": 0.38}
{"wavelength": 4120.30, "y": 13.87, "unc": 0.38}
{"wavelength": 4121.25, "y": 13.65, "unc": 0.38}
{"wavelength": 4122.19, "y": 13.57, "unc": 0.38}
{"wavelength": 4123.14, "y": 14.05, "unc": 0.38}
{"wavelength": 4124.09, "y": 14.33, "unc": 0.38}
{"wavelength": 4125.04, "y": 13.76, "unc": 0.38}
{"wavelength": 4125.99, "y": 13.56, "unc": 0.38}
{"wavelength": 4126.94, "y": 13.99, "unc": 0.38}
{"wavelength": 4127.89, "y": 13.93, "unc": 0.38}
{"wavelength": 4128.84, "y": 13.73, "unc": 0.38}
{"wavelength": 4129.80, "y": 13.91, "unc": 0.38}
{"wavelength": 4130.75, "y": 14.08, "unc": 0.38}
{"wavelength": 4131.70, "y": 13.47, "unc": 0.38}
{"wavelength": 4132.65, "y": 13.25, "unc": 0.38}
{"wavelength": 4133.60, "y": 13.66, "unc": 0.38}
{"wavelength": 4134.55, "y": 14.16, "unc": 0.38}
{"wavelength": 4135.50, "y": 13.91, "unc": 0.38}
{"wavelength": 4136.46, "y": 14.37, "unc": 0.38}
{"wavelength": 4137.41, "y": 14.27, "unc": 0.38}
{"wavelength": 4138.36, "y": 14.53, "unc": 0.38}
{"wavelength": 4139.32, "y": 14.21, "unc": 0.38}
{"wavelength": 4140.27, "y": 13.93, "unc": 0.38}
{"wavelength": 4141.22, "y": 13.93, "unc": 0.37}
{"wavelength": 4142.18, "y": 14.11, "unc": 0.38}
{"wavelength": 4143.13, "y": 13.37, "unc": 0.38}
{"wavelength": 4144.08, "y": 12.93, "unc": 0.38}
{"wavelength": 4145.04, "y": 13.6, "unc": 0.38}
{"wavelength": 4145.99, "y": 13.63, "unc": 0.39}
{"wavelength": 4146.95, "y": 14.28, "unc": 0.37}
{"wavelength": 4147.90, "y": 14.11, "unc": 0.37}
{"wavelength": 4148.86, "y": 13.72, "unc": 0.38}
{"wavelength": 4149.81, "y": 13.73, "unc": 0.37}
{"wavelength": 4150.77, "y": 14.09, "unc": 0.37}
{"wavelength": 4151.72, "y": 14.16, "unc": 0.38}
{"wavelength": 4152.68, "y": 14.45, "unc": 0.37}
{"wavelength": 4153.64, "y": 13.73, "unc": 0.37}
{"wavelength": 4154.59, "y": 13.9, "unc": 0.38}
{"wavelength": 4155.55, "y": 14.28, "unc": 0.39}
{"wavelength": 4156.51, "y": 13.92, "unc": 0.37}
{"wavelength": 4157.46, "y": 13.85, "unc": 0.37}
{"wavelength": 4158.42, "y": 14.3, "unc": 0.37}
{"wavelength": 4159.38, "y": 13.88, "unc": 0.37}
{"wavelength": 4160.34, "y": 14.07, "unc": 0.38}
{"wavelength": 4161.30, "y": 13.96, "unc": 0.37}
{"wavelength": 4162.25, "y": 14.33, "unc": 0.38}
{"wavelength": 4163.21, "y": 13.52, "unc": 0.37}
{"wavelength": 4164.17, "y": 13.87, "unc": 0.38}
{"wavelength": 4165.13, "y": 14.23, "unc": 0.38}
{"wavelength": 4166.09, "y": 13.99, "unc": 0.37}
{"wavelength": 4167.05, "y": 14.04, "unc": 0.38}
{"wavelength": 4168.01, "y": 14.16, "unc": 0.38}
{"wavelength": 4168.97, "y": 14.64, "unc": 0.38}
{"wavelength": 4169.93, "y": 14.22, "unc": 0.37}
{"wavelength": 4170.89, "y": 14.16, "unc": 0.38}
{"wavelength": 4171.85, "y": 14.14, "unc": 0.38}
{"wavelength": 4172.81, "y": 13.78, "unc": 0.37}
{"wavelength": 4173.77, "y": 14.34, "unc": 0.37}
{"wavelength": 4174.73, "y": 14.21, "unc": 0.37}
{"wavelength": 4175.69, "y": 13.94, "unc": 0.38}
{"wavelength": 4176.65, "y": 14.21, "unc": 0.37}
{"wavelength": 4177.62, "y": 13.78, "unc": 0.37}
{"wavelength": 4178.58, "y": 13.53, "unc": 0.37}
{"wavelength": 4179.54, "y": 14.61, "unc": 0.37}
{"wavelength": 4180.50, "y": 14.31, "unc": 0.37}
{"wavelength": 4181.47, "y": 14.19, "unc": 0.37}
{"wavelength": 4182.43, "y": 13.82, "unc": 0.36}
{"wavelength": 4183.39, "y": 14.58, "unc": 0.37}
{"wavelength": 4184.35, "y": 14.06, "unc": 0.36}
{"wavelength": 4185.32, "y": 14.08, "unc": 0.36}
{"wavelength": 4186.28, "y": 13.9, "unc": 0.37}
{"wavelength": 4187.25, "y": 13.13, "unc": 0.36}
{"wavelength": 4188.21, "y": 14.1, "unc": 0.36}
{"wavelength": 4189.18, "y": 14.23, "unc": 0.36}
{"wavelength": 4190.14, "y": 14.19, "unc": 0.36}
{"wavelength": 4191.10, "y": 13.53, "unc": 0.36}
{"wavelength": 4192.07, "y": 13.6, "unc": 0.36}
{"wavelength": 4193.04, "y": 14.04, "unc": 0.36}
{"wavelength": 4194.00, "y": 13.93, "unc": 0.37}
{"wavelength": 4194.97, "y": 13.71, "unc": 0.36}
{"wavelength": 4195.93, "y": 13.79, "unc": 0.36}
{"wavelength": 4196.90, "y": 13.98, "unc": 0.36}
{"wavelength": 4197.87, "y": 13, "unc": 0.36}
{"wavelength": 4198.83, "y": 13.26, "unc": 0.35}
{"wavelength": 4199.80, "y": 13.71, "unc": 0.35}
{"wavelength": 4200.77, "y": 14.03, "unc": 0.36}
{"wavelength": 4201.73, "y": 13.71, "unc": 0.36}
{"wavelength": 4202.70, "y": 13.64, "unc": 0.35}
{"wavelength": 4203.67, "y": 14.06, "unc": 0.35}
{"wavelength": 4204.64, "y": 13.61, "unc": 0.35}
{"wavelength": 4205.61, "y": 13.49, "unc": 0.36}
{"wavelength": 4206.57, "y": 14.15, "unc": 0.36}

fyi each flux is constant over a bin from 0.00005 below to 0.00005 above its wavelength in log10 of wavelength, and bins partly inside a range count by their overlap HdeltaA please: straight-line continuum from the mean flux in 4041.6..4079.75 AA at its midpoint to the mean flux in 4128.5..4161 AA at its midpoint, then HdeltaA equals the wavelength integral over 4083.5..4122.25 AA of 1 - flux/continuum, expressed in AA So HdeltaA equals 4.4 AA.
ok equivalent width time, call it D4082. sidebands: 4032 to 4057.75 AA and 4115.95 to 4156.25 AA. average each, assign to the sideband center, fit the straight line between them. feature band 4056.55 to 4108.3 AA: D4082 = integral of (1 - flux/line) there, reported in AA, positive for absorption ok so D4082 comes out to 4.1 AA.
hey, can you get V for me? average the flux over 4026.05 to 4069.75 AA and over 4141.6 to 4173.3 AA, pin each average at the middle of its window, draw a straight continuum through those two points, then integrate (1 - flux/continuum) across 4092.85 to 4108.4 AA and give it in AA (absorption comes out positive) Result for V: 3.5 AA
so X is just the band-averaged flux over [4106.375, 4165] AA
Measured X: 13.7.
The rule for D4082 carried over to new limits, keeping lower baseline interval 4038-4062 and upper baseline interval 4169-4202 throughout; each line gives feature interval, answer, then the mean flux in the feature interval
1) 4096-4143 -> 4.12 AA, 12.8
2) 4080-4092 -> 0.38 AA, 13.6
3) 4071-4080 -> 0.15 AA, 13.9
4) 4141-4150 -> 0.17 AA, 13.7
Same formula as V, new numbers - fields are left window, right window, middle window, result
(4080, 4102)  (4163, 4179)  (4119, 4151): -1.2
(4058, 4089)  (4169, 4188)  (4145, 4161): 0.0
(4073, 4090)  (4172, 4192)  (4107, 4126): 0.7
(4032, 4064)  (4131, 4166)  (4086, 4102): 2.1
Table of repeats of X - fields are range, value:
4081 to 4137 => 12.8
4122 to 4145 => 13.9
